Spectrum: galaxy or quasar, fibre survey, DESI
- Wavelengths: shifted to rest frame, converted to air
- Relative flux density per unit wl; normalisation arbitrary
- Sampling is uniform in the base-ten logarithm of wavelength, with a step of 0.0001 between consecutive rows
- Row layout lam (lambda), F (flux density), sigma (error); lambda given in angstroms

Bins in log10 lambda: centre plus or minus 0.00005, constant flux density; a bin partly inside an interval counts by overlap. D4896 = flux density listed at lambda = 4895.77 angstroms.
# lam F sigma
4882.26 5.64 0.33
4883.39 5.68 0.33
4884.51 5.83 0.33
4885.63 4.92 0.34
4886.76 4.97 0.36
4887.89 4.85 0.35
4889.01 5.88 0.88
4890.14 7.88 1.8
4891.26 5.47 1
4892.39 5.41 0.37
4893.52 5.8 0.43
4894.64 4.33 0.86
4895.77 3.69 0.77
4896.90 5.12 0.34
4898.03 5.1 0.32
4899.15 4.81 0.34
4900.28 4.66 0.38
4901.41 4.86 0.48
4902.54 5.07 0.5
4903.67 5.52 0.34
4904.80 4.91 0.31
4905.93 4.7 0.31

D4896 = 3.69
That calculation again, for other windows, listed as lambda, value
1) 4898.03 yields 5.1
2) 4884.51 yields 5.83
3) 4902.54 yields 5.07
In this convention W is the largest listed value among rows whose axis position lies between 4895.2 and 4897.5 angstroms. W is 5.12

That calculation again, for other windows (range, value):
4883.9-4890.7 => 7.88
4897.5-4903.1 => 5.1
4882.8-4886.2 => 5.83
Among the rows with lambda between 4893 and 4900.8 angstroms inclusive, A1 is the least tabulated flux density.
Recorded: 3.69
